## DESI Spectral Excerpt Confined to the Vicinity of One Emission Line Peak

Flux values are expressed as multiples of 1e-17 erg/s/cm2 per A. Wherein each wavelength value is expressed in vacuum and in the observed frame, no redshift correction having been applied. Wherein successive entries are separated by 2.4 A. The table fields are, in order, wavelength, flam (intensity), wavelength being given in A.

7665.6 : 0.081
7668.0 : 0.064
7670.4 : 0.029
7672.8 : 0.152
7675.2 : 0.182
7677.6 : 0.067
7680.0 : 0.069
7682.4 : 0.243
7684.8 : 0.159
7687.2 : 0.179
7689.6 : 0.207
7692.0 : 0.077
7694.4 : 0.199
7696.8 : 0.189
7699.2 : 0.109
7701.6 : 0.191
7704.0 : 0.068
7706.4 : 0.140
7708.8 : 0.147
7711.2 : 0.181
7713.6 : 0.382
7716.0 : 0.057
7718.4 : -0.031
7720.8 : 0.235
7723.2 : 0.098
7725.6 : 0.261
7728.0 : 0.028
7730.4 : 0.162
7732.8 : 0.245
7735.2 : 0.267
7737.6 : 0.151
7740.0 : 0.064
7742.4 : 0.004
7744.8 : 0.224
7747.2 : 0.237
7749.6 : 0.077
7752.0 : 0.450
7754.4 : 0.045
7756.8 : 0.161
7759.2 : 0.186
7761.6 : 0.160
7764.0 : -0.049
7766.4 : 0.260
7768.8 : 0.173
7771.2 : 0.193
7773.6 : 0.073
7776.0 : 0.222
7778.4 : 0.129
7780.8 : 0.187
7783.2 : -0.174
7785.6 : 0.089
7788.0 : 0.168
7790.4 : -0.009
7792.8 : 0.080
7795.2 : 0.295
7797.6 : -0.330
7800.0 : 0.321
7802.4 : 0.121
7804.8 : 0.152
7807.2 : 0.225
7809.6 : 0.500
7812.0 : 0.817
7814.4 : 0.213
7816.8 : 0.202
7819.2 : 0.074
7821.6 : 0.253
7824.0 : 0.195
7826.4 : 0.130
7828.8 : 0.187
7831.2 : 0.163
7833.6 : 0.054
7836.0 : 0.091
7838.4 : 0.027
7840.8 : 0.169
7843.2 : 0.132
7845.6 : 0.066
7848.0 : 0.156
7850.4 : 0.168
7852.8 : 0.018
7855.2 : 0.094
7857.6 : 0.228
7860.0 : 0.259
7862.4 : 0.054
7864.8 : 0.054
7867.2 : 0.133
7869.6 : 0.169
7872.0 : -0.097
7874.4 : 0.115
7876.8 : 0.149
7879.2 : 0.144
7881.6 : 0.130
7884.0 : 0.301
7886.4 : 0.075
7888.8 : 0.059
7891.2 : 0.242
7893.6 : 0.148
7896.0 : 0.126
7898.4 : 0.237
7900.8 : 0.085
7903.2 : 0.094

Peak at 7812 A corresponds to Hgamma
